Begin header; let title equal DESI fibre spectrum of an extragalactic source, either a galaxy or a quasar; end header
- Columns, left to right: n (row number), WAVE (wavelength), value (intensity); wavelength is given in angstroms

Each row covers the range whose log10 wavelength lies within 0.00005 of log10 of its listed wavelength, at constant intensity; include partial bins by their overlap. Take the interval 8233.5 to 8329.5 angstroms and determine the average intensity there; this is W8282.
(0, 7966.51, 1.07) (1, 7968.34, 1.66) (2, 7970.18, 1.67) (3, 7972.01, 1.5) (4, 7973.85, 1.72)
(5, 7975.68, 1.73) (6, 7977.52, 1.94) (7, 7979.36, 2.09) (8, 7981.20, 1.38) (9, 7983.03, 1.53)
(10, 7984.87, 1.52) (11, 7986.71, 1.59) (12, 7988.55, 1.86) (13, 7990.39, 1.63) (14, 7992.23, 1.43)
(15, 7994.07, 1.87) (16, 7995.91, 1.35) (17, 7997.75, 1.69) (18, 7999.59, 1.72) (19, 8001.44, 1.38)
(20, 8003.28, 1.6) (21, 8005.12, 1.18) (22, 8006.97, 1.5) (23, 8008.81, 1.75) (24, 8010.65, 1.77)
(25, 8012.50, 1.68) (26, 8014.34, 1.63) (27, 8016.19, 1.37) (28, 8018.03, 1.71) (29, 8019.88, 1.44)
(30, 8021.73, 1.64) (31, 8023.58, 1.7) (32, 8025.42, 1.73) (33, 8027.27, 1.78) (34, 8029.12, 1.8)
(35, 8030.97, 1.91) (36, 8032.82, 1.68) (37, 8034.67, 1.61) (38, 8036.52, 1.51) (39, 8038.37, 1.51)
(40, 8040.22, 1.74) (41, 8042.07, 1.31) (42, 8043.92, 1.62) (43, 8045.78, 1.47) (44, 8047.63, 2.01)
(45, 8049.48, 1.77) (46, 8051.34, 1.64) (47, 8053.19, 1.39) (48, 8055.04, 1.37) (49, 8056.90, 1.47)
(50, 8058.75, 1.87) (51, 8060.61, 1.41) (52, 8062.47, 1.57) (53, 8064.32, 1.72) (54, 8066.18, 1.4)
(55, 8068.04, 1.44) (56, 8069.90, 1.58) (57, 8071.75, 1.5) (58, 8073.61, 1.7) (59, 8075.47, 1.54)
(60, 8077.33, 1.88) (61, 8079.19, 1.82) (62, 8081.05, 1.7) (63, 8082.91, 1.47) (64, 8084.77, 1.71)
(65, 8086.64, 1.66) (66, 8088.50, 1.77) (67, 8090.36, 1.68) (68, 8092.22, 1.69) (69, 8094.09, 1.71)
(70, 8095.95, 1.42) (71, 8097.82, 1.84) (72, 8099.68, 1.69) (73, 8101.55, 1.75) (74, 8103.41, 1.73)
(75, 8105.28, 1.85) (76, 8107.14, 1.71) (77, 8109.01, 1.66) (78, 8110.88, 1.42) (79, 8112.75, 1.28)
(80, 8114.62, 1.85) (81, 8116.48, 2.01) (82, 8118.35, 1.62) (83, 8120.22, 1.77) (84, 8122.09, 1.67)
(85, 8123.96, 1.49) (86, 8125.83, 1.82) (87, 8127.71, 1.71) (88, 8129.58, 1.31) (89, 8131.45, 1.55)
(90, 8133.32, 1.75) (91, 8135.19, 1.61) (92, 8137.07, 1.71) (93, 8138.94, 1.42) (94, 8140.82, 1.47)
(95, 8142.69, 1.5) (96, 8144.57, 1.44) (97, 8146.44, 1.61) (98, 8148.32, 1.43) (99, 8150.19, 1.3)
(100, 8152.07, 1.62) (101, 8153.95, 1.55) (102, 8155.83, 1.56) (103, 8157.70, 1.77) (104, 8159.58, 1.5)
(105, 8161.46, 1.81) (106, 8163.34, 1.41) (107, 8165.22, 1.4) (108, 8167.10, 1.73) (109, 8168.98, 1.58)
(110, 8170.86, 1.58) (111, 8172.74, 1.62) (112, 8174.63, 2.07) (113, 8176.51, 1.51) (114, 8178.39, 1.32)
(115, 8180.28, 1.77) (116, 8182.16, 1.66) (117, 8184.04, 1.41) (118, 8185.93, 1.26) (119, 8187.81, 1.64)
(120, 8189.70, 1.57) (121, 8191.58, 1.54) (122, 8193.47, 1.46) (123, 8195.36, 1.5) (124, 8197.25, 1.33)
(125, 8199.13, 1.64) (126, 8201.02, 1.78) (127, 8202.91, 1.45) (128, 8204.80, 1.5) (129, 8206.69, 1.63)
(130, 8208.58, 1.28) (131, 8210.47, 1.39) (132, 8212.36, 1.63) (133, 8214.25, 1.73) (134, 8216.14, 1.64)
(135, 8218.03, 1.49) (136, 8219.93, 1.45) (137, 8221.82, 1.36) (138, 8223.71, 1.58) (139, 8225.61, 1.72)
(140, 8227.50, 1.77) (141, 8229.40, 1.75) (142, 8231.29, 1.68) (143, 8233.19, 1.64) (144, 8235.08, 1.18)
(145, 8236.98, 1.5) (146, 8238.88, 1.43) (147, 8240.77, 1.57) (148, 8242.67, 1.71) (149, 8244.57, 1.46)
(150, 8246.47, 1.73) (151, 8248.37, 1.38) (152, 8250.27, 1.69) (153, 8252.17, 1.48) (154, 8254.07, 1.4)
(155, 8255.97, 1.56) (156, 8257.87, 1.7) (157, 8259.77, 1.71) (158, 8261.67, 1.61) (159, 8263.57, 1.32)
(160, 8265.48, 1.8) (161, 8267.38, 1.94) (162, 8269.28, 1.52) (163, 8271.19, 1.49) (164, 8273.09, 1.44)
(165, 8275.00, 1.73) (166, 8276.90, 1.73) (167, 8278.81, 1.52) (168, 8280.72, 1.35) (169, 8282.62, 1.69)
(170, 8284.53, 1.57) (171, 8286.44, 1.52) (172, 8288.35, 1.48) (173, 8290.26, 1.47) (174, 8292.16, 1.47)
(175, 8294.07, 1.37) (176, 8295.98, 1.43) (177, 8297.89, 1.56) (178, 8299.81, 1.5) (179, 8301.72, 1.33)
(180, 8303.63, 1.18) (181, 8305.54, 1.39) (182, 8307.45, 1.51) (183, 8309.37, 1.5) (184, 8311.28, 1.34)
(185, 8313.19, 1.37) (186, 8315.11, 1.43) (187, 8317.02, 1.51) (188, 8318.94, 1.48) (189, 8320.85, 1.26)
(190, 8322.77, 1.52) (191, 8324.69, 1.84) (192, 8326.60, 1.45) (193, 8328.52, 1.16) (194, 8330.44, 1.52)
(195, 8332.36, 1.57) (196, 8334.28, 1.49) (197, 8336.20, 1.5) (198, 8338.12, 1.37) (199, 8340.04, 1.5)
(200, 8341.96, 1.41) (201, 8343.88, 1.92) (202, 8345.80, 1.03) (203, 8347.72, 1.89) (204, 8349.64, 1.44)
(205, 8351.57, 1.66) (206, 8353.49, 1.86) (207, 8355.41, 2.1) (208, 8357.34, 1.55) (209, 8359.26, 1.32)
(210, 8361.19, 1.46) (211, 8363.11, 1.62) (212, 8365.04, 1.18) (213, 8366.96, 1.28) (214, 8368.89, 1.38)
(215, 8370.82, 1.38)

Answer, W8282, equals 1.51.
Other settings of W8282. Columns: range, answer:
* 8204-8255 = 1.55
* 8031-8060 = 1.61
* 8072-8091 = 1.69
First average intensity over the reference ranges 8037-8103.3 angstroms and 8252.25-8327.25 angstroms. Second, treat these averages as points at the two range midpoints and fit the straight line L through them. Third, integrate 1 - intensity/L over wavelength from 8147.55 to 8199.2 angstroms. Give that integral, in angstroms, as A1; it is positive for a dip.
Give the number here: 0.6 angstroms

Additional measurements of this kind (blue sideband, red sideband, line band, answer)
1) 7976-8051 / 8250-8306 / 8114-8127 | -1.2 angstroms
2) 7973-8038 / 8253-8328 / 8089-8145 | -1.8 angstroms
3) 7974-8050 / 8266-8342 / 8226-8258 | -1.0 angstroms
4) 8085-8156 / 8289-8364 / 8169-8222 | 1.0 angstroms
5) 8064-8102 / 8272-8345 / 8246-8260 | -0.4 angstroms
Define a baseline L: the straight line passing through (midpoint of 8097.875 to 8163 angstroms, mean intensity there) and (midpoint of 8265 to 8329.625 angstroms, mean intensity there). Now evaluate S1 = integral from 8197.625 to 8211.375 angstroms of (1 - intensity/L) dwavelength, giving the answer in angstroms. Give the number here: 0.4 angstroms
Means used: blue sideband 1.62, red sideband 1.49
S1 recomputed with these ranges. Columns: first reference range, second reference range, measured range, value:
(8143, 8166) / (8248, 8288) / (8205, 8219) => 0.2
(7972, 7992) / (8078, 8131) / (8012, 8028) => 0.5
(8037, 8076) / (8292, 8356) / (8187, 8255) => -1.0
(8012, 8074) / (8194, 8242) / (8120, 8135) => -0.5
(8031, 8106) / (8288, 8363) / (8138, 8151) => 1.1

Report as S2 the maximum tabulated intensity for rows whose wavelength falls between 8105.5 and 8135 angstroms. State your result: 2.01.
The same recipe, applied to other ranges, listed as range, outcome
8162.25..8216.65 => 2.07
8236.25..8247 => 1.73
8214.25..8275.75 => 1.94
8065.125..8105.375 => 1.88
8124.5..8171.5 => 1.82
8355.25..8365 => 2.1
